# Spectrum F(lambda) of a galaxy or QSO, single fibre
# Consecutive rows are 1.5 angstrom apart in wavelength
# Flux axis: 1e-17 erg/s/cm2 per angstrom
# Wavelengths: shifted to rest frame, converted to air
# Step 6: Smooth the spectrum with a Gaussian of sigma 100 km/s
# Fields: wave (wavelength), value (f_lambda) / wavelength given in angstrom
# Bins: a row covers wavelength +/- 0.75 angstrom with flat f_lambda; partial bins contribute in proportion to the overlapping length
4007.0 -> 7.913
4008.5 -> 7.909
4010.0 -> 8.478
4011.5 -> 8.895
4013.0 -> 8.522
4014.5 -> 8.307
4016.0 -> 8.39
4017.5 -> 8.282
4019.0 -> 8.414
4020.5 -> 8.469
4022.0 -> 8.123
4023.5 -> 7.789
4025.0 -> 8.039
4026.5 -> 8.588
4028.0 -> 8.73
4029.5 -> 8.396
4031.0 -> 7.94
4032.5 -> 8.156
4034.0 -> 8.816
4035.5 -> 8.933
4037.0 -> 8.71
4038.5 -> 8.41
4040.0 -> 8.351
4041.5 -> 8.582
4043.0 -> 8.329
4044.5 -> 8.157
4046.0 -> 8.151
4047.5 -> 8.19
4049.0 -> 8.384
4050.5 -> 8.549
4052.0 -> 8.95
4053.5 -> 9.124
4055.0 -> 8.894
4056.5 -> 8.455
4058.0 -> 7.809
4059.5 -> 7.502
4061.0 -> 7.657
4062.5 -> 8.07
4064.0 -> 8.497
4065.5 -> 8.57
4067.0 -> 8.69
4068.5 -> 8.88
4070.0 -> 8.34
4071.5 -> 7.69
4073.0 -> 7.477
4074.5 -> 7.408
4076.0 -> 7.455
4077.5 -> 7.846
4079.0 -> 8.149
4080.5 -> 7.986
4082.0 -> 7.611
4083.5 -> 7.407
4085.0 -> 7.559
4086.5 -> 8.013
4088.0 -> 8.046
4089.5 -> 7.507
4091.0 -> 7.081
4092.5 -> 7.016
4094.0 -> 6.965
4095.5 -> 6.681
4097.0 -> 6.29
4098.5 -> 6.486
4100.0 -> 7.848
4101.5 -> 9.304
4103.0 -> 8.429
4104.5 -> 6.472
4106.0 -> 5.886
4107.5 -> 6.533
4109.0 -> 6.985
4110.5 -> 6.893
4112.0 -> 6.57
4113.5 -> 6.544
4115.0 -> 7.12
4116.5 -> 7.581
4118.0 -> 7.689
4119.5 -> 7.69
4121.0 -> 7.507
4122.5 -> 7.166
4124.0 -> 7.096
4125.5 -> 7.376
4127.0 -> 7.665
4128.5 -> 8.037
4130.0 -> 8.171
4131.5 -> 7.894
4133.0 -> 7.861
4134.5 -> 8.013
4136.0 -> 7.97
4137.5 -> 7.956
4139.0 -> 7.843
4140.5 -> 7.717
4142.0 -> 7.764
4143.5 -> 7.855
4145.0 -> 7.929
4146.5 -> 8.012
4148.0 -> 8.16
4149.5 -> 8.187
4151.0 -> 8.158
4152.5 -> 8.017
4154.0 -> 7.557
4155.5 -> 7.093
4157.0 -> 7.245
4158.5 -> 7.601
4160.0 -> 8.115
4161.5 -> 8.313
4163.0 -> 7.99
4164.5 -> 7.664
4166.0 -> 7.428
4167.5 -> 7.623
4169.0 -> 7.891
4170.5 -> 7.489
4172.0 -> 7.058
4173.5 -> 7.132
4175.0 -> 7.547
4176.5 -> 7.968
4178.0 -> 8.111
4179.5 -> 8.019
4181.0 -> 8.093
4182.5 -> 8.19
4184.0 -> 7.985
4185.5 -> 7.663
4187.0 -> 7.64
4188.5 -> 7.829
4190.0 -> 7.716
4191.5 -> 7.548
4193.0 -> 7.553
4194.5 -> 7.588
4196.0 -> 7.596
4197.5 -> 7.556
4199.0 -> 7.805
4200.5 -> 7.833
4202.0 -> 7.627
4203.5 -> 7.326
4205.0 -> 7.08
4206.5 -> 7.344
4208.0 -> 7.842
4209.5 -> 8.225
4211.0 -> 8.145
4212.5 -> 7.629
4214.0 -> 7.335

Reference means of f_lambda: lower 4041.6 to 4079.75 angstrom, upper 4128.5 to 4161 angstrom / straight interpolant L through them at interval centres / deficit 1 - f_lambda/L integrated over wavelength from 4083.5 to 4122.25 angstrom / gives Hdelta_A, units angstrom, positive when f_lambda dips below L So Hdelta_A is 3.9 angstrom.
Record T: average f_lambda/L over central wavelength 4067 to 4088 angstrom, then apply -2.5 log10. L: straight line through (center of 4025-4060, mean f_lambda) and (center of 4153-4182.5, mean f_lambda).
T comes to 0.05 mag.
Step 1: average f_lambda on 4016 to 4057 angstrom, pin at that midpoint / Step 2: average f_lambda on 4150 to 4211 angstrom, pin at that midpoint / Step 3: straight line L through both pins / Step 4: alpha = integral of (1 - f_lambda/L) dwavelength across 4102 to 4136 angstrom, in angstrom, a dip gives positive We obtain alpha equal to 2.8 angstrom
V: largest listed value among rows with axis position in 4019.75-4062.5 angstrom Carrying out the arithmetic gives 9.124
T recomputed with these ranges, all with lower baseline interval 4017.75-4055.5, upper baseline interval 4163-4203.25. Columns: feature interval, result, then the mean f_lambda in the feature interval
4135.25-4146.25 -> 0.006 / 7.87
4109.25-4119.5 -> 0.135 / 7.11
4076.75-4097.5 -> 0.102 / 7.45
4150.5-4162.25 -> 0.011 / 7.75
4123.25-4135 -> 0.029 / 7.76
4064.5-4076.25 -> 0.023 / 8.1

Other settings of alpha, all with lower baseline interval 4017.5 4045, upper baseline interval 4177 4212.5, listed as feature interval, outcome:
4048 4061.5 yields -0.1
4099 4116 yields 2.0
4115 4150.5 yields 0.9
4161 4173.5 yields 0.4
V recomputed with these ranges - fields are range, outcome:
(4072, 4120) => 9.304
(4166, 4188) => 8.19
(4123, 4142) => 8.171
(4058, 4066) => 8.57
